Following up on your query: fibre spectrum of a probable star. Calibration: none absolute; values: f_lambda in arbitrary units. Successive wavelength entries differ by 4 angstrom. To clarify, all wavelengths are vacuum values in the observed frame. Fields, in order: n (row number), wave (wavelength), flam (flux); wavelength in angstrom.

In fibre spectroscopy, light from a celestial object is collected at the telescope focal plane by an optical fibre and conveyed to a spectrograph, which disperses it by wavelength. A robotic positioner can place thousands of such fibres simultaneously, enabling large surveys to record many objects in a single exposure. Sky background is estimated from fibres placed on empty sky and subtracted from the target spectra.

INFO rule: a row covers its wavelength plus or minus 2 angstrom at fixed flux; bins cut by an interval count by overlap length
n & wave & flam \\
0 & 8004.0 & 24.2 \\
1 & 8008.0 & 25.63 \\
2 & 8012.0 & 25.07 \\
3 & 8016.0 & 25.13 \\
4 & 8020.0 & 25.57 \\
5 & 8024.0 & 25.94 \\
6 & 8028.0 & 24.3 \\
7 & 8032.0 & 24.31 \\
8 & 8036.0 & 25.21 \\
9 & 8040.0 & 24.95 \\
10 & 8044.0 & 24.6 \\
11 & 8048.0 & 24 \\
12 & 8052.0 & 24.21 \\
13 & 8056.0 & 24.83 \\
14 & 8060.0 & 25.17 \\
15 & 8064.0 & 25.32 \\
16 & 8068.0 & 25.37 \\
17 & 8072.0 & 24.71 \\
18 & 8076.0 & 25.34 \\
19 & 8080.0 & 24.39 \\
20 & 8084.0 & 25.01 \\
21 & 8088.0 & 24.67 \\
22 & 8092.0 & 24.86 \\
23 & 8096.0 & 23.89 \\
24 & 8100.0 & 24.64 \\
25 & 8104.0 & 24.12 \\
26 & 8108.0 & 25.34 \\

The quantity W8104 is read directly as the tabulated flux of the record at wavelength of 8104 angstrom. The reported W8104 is 24.12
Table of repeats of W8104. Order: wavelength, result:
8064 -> 25.32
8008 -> 25.63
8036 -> 25.21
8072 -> 24.71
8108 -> 25.34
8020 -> 25.57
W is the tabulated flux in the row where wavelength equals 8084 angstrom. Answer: 25.01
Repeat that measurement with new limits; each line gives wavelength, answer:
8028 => 24.3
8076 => 25.34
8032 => 24.31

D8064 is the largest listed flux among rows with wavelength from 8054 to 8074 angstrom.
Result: 25.37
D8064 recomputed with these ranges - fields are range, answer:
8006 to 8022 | 25.63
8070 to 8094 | 25.34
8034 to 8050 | 25.21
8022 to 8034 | 25.94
